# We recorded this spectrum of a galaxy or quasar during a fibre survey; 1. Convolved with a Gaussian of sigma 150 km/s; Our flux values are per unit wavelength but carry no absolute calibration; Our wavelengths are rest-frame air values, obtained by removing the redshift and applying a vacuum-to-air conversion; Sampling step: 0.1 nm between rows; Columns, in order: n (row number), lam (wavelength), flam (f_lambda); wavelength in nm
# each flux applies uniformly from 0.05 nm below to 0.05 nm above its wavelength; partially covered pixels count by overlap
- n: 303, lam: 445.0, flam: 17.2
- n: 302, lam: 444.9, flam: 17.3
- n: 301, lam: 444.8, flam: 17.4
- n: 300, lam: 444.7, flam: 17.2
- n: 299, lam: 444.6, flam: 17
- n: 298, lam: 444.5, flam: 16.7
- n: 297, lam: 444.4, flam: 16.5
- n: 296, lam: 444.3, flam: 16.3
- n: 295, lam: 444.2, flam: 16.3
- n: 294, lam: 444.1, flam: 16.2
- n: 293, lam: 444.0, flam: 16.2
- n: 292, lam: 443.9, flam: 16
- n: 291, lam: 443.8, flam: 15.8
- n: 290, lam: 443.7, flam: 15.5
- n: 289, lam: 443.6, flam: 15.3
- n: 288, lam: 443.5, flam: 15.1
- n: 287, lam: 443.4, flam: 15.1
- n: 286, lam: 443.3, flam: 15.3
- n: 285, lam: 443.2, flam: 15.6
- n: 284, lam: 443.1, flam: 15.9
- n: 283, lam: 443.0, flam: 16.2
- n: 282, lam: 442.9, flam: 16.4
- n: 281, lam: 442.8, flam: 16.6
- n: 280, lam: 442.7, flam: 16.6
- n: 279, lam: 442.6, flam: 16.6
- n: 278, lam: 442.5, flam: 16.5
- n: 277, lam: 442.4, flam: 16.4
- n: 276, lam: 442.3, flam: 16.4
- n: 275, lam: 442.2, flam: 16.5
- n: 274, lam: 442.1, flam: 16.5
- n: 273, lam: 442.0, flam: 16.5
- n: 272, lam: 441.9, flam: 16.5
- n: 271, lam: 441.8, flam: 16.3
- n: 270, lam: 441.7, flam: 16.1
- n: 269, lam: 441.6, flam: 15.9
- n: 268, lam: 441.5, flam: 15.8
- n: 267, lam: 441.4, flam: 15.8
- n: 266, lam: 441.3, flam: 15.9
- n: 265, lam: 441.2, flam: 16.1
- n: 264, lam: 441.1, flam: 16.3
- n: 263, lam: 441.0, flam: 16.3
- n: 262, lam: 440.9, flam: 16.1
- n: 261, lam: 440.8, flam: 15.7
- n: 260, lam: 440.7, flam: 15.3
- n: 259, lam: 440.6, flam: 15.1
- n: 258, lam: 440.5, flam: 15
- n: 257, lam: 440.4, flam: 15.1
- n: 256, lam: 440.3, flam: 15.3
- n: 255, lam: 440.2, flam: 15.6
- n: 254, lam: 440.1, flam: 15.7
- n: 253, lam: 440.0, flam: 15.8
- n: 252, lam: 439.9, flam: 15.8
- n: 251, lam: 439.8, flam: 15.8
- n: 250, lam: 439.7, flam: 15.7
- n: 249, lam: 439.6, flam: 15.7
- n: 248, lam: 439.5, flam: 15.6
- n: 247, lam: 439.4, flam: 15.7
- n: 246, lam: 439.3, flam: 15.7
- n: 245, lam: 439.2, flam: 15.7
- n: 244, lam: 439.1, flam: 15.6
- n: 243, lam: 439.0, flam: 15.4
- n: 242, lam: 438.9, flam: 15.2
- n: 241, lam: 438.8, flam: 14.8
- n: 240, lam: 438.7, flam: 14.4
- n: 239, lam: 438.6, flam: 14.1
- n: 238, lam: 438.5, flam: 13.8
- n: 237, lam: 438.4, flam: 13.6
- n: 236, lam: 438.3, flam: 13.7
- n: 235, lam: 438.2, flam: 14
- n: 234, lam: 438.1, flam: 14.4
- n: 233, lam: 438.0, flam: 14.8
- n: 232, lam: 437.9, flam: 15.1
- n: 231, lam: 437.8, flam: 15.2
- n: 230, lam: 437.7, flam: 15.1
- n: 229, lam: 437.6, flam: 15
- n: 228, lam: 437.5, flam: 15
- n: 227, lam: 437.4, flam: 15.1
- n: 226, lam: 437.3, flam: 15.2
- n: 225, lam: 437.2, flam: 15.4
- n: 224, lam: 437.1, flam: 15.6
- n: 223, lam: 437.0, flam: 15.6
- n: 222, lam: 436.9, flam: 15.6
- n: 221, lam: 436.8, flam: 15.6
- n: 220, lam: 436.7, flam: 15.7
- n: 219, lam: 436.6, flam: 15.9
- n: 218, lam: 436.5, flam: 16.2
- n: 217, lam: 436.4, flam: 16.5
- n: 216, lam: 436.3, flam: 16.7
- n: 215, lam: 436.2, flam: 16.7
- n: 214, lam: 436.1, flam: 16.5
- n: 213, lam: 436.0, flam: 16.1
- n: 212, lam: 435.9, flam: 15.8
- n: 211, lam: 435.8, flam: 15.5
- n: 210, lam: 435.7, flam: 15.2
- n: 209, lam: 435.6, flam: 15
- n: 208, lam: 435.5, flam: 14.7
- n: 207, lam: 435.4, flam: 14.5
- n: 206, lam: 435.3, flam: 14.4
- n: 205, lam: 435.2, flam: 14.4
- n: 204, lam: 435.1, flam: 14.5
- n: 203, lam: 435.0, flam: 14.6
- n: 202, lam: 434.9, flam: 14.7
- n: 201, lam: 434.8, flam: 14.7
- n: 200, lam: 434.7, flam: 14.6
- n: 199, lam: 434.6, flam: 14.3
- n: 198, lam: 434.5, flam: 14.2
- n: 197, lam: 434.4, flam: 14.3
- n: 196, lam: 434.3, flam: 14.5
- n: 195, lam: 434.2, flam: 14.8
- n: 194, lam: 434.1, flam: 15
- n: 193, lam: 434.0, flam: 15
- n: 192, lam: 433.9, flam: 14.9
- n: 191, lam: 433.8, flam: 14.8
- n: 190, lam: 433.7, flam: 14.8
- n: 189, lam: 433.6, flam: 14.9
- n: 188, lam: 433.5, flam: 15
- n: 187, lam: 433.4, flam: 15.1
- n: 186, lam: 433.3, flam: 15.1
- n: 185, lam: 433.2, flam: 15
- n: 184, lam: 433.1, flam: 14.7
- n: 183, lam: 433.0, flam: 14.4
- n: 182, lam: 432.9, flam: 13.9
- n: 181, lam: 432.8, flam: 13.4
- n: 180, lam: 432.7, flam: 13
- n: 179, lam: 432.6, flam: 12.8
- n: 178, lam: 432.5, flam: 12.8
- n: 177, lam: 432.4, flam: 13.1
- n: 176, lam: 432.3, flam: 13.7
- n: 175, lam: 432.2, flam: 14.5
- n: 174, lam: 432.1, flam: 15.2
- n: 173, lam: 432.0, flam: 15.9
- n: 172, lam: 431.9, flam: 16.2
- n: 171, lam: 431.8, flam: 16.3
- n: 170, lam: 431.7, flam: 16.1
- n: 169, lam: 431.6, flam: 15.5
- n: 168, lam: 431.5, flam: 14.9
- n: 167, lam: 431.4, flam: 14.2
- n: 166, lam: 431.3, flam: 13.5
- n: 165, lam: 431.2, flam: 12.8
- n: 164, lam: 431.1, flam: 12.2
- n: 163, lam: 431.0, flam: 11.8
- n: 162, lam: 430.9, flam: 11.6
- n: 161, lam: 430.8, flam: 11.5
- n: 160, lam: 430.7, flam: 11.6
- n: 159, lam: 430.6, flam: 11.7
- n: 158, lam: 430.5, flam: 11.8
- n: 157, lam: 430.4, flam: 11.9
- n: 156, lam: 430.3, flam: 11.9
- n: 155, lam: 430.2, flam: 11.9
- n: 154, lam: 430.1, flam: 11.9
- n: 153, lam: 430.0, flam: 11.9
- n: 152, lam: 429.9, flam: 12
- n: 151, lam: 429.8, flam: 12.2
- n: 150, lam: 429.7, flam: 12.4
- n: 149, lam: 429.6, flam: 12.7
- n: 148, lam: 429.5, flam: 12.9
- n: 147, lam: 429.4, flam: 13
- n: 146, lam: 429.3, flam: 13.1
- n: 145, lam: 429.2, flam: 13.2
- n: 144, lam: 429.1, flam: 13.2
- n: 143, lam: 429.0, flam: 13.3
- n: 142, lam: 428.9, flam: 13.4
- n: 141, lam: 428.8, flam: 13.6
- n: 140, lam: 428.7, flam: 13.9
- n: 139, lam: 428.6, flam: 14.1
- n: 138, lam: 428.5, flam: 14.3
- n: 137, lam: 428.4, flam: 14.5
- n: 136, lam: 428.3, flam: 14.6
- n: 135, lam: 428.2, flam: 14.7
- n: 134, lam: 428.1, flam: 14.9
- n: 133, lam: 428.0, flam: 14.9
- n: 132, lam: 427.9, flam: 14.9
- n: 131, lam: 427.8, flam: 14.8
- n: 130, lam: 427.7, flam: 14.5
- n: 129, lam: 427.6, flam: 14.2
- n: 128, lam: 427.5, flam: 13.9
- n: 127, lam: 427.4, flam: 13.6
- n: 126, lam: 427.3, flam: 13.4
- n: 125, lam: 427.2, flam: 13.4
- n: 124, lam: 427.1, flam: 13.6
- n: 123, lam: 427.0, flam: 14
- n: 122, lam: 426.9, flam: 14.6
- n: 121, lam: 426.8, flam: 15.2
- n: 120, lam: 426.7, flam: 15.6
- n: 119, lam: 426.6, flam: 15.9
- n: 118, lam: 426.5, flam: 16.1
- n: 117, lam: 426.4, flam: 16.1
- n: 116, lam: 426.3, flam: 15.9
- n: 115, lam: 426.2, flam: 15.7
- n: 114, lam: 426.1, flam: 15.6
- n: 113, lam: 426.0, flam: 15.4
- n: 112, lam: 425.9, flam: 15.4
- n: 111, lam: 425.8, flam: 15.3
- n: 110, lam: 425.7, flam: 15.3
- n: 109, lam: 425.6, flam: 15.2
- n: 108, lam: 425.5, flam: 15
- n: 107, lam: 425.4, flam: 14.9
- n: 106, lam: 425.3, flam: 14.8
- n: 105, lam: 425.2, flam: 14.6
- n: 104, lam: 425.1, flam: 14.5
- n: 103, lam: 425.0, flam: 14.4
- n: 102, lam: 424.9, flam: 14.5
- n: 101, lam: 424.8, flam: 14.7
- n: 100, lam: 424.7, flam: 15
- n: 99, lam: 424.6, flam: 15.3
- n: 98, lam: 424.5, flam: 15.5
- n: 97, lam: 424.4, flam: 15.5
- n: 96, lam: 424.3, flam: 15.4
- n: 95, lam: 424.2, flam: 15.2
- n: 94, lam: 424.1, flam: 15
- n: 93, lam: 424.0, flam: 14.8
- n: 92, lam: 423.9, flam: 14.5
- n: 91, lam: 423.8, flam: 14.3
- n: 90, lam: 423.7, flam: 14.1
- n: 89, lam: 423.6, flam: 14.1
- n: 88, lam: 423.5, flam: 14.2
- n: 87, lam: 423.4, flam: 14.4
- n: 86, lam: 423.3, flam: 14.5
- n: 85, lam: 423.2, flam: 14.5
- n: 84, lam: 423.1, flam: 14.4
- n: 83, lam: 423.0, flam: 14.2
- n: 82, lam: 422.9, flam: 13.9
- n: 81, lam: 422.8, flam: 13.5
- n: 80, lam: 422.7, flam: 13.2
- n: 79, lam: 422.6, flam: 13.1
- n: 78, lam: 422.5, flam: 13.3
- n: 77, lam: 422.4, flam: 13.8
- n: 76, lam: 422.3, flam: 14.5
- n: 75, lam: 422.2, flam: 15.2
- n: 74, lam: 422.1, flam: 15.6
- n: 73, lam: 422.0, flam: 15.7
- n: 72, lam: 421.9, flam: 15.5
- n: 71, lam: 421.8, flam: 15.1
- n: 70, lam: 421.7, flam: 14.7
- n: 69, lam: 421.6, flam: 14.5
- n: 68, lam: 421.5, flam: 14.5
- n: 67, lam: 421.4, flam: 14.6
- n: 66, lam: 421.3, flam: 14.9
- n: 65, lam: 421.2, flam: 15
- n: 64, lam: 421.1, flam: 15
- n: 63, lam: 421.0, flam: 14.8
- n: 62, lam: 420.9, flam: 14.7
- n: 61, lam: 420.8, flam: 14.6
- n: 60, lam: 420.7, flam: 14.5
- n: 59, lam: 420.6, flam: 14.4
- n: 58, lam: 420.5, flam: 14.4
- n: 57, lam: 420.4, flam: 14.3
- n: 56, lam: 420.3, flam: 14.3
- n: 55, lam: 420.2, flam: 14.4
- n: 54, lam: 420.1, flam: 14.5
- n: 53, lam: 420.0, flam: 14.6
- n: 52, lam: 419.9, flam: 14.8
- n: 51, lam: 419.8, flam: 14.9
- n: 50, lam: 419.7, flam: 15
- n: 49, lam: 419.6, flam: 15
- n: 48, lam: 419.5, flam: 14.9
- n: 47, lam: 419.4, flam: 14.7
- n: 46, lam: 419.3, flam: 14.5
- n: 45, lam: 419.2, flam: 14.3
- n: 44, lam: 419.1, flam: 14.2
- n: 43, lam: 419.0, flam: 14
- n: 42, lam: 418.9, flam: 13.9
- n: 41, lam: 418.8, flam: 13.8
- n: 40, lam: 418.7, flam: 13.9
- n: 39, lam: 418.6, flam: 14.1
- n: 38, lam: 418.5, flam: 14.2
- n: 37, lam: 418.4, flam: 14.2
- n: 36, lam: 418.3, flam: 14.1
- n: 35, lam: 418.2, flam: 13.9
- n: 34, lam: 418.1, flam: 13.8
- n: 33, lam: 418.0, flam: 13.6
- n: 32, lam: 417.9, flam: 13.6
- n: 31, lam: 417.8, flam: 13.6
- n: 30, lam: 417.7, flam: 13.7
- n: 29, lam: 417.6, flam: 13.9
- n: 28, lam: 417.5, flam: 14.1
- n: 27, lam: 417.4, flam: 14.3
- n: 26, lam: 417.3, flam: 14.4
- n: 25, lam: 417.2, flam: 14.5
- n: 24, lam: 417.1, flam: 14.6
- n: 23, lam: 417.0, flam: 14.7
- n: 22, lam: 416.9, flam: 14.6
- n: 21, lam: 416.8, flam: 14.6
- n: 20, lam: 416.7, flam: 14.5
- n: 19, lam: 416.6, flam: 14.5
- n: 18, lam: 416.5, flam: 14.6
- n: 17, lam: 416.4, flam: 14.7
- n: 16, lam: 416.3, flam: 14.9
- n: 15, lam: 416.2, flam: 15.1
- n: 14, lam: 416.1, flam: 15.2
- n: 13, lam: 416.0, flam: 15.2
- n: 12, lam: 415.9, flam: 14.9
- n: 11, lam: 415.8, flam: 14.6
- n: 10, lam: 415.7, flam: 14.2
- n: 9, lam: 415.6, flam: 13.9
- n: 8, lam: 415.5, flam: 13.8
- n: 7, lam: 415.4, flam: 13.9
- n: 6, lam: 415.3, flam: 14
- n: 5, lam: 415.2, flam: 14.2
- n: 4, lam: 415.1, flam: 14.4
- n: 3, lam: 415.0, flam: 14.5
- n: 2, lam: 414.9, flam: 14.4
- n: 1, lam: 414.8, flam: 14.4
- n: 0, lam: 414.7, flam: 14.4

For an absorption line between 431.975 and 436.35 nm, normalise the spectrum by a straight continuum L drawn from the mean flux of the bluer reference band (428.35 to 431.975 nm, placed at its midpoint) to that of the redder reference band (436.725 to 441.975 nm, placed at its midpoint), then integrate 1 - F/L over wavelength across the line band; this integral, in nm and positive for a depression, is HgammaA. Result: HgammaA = -0.18 nm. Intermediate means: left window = 13.2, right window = 15.4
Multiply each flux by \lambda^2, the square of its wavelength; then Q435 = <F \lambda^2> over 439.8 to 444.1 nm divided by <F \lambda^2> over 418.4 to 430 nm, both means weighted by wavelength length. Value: 1.20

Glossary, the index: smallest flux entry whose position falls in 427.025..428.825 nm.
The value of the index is 13.4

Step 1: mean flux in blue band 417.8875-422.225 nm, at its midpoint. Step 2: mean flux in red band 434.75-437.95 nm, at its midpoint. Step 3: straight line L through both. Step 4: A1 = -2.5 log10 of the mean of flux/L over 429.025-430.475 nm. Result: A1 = 0.20 mag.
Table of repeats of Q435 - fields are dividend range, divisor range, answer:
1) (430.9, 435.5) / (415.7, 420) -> 1.07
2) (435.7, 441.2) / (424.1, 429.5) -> 1.11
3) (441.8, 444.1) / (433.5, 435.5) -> 1.14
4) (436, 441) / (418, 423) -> 1.16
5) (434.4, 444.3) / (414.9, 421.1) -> 1.19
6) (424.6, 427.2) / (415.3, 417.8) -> 1.09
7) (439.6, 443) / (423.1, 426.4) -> 1.16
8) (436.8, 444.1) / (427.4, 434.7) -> 1.18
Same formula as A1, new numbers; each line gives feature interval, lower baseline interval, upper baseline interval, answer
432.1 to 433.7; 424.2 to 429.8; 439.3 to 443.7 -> 0.068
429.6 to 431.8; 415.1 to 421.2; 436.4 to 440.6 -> 0.172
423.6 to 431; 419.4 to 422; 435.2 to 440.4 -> 0.066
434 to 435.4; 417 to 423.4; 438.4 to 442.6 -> 0.055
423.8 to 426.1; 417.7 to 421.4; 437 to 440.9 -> -0.031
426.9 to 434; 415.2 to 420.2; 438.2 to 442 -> 0.095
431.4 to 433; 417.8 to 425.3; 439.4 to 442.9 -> 0.059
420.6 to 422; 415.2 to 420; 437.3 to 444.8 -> -0.019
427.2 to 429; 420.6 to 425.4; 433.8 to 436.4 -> 0.045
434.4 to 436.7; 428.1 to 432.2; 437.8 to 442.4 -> -0.053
